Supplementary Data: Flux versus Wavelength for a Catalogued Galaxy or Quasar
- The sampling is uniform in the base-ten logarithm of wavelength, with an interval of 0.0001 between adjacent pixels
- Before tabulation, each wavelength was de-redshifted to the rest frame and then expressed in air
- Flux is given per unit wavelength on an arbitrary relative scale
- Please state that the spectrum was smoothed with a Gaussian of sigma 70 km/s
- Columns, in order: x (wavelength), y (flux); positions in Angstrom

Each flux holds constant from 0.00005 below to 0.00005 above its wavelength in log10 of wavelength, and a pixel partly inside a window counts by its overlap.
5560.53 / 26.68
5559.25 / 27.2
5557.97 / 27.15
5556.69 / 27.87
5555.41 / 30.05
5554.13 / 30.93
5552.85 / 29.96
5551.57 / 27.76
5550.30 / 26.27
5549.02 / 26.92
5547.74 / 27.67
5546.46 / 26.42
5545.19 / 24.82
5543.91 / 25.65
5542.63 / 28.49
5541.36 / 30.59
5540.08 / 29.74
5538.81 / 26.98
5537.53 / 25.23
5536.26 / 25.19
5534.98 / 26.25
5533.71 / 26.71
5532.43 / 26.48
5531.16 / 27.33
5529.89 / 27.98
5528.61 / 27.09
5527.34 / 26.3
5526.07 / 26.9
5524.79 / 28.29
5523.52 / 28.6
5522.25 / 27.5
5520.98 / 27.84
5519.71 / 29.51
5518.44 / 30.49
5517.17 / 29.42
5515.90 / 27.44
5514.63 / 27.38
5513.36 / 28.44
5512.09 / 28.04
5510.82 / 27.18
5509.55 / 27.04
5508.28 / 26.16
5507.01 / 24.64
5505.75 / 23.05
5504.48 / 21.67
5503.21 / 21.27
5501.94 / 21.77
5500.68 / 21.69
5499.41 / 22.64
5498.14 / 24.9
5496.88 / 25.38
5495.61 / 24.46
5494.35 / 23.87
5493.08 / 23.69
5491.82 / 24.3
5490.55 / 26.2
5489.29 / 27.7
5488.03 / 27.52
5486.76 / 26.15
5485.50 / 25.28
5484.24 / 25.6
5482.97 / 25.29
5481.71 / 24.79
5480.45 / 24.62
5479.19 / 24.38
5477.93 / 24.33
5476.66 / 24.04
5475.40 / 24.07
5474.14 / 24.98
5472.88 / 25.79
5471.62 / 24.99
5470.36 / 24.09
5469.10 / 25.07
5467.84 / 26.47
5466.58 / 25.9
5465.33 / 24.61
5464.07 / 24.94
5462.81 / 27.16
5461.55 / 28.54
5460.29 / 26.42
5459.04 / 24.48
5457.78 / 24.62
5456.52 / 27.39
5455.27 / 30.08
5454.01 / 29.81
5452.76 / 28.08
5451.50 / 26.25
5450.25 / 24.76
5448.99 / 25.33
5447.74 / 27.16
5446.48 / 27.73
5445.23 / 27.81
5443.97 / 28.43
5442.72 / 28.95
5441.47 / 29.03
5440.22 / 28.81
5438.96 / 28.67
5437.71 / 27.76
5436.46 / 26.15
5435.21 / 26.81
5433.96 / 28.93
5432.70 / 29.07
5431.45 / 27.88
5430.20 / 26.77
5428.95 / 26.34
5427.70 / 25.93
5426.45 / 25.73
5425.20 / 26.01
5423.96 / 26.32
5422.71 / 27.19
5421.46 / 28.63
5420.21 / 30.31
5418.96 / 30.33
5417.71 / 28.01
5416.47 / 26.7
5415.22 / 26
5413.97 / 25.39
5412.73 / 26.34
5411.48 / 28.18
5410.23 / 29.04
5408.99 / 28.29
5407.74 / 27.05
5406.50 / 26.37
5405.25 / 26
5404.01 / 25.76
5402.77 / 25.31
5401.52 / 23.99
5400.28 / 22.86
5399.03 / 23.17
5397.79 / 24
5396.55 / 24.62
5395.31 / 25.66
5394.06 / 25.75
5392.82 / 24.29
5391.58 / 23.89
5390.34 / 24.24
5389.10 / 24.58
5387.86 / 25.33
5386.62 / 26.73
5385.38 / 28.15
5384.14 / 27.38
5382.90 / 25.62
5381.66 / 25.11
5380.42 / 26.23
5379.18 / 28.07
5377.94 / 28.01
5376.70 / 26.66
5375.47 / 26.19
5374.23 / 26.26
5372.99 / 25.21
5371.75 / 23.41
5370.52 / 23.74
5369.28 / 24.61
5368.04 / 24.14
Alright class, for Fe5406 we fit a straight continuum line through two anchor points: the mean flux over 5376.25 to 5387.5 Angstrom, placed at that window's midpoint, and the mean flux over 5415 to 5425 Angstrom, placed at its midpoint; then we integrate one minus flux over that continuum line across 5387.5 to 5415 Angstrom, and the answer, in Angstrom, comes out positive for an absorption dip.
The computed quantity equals 1.9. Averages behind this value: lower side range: 26.8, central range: 25.5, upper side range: 27.9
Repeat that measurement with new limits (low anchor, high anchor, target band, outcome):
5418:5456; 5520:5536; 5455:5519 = 4.7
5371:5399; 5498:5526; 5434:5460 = -1.5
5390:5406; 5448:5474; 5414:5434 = -1.7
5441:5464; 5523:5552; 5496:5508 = 1.8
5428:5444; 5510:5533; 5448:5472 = 1.4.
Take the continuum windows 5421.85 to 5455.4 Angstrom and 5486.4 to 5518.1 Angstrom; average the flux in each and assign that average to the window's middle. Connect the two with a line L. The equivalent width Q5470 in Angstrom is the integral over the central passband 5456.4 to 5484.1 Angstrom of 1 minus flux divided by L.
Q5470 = 1.16 Angstrom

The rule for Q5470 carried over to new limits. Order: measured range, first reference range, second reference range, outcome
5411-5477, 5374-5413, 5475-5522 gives -3.06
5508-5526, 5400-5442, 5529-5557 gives -0.44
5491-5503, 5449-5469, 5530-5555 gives 1.49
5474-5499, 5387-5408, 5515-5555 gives 1.51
